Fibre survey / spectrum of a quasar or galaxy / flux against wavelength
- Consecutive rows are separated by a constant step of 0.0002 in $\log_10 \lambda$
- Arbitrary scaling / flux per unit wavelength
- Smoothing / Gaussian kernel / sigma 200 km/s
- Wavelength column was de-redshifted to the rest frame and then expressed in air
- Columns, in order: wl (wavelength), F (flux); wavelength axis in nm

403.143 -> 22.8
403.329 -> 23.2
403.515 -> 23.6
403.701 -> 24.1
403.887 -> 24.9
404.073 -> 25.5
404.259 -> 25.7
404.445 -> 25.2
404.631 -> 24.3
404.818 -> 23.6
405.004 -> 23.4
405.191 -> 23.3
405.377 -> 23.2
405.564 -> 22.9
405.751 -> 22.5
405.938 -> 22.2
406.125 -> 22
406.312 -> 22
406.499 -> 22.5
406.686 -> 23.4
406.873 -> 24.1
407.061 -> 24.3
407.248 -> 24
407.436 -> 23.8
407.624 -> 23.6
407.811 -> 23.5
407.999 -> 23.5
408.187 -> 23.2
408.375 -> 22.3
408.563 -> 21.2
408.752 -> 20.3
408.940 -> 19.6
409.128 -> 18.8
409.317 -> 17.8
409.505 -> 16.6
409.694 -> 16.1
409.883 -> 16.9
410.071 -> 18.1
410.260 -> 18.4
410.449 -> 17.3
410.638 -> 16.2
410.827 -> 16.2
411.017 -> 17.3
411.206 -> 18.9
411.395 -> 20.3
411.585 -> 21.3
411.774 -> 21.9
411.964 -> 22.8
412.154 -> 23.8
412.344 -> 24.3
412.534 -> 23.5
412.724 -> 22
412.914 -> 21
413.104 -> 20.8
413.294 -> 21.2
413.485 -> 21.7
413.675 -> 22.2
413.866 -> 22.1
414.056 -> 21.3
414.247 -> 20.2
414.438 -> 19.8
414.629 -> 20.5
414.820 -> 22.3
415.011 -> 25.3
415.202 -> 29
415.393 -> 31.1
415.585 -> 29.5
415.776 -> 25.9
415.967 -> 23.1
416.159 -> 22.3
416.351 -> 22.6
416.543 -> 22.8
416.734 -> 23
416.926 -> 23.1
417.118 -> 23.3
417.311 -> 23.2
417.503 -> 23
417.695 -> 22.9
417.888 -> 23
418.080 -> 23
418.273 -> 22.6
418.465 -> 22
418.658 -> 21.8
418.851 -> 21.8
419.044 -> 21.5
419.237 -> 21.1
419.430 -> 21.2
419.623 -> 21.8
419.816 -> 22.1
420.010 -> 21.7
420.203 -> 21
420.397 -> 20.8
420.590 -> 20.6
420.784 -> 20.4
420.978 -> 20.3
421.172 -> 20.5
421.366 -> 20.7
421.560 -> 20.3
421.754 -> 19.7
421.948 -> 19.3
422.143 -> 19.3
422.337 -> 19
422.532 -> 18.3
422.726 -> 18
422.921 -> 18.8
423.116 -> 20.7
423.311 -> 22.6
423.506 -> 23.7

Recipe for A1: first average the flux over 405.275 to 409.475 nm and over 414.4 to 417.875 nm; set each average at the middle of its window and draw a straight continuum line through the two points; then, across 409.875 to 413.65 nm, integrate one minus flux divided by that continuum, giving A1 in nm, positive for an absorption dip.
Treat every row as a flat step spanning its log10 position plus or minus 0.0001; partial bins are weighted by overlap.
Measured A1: 0.47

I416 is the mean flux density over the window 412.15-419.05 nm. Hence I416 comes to 23.1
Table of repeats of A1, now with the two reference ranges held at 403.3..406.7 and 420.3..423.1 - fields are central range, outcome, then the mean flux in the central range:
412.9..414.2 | 0.009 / 21.5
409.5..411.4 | 0.419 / 17.4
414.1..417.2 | -0.415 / 23.9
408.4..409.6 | 0.181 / 19.2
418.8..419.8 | -0.060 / 21.5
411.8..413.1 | -0.050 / 22.7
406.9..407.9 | -0.037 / 23.9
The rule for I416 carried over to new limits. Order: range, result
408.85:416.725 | 21.3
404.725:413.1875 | 21.2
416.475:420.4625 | 22.2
